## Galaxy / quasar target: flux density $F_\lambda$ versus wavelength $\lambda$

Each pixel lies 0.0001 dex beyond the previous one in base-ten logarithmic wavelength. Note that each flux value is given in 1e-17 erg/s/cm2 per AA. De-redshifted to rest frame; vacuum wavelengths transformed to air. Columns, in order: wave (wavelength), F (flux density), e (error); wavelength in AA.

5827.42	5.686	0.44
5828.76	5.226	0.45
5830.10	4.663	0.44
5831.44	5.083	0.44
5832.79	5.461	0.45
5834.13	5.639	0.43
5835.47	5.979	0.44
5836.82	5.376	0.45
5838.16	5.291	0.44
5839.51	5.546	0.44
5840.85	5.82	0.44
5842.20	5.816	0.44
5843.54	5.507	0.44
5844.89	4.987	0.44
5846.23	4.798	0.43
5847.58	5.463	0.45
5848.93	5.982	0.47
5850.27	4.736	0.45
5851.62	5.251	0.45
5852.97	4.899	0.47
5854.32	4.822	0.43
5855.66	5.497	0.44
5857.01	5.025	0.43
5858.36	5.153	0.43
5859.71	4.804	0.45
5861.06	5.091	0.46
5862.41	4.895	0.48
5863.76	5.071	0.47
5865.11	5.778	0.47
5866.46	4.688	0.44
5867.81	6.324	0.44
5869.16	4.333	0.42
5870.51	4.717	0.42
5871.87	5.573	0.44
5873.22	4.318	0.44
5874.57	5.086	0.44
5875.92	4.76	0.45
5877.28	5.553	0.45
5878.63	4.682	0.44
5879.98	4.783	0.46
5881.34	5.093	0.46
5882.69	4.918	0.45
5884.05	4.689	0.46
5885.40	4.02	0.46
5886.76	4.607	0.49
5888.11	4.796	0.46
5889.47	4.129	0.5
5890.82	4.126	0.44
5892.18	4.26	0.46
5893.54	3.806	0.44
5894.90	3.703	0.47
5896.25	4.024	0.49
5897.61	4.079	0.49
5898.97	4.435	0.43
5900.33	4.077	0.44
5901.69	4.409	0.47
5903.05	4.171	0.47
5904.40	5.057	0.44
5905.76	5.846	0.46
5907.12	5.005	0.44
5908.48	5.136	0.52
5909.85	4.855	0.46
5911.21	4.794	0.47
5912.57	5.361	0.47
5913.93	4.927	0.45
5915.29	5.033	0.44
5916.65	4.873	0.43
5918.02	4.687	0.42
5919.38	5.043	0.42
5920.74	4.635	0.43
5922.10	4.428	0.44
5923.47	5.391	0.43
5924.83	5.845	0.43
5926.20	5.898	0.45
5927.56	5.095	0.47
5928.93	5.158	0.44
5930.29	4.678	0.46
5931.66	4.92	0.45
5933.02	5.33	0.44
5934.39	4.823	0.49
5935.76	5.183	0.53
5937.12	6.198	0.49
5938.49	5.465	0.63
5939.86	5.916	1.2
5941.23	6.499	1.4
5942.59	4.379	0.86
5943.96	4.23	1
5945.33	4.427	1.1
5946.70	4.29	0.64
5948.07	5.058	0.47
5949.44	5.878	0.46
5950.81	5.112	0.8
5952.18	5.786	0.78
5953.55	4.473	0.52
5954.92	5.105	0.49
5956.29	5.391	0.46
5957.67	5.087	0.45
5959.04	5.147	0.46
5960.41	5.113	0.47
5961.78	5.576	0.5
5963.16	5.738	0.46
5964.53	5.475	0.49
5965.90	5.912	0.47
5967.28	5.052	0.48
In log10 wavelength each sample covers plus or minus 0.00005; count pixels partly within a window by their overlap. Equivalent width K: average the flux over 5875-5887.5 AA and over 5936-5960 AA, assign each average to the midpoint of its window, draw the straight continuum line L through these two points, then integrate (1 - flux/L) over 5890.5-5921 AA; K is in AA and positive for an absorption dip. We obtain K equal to 2.0 AA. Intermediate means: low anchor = 4.8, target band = 4.63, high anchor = 5.2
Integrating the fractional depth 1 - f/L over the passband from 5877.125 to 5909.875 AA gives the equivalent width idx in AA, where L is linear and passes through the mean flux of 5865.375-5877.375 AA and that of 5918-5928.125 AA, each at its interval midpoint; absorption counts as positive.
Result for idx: 3.5 AA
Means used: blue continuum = 5.04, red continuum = 5.16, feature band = 4.55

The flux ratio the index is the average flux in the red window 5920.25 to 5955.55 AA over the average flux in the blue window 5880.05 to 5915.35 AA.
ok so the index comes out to 1.1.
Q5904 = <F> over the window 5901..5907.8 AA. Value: 4.9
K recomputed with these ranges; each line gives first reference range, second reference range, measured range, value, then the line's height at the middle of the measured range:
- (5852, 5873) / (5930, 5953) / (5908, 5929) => 0.4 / 5.16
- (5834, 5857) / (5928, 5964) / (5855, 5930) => 6.2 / 5.28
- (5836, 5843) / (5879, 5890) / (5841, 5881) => 0.0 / 5.13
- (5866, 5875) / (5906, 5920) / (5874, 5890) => 0.8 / 5.01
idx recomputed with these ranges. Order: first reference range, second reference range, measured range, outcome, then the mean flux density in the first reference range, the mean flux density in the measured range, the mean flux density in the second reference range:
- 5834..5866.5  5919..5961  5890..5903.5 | 2.87 AA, 5.28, 4.11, 5.16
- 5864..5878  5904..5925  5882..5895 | 1.91 AA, 5.11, 4.33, 5.04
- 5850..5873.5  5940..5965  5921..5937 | -0.12 AA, 5.07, 5.18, 5.17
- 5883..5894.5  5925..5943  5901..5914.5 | -0.56 AA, 4.31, 4.96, 5.38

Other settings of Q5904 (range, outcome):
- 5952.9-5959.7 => 5.04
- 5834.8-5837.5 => 5.67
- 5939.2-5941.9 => 6.2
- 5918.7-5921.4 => 4.85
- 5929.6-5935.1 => 4.94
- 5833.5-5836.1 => 5.82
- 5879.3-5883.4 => 4.93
